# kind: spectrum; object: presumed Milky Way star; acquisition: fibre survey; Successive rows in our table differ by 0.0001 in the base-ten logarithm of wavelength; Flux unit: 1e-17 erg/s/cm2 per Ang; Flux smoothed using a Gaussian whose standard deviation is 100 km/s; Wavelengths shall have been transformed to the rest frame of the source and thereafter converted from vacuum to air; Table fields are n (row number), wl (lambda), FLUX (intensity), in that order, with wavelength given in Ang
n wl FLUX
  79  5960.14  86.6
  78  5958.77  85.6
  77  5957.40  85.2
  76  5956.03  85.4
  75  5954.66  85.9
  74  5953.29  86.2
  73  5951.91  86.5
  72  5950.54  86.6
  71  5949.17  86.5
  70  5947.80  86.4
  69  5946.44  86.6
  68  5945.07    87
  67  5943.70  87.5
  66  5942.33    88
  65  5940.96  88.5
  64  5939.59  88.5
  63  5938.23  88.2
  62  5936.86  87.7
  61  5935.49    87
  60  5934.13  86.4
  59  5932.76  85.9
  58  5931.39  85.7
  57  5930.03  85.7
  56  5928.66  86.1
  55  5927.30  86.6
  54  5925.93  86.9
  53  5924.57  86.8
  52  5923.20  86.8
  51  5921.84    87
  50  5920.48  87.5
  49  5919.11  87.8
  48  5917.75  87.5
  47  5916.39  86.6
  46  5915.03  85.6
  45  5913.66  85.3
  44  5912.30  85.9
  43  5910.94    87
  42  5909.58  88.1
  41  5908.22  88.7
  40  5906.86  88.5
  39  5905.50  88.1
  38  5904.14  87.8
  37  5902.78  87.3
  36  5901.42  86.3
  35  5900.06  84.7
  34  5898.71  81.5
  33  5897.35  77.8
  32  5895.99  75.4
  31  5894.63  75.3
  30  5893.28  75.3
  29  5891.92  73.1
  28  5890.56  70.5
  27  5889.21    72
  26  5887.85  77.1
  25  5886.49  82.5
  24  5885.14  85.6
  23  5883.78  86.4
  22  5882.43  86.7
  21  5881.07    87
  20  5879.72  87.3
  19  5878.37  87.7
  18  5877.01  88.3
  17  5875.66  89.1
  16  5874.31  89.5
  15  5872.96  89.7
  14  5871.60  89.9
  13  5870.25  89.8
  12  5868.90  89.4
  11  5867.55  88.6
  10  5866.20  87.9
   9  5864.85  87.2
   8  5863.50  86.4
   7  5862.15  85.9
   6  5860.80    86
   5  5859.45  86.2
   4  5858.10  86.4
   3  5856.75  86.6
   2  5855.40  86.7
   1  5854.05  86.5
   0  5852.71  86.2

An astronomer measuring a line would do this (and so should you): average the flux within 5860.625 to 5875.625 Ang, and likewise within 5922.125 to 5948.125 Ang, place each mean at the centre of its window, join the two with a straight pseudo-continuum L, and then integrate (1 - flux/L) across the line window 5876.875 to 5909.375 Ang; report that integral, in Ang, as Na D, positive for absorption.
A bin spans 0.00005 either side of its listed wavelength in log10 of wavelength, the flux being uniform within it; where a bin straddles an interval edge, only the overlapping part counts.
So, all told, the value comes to 2.0 Ang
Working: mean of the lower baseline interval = 88.3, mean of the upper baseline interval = 87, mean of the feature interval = 82.5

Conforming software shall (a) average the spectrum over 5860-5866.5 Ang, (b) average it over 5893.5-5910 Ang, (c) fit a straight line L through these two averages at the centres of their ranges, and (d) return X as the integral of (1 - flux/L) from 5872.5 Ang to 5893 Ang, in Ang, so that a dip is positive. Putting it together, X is 0.47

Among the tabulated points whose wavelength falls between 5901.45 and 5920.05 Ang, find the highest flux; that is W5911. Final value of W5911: 88.7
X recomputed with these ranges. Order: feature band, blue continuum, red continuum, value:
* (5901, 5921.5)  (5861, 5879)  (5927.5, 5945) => 0.08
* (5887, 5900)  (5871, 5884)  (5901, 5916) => 1.75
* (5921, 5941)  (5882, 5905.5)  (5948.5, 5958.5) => -0.71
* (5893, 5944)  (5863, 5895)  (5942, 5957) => -0.12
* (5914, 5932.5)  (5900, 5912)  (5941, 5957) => 0.11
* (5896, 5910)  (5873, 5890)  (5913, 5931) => 0.09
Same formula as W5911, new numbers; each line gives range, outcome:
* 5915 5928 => 87.8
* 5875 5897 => 89.1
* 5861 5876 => 89.9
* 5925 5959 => 88.5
